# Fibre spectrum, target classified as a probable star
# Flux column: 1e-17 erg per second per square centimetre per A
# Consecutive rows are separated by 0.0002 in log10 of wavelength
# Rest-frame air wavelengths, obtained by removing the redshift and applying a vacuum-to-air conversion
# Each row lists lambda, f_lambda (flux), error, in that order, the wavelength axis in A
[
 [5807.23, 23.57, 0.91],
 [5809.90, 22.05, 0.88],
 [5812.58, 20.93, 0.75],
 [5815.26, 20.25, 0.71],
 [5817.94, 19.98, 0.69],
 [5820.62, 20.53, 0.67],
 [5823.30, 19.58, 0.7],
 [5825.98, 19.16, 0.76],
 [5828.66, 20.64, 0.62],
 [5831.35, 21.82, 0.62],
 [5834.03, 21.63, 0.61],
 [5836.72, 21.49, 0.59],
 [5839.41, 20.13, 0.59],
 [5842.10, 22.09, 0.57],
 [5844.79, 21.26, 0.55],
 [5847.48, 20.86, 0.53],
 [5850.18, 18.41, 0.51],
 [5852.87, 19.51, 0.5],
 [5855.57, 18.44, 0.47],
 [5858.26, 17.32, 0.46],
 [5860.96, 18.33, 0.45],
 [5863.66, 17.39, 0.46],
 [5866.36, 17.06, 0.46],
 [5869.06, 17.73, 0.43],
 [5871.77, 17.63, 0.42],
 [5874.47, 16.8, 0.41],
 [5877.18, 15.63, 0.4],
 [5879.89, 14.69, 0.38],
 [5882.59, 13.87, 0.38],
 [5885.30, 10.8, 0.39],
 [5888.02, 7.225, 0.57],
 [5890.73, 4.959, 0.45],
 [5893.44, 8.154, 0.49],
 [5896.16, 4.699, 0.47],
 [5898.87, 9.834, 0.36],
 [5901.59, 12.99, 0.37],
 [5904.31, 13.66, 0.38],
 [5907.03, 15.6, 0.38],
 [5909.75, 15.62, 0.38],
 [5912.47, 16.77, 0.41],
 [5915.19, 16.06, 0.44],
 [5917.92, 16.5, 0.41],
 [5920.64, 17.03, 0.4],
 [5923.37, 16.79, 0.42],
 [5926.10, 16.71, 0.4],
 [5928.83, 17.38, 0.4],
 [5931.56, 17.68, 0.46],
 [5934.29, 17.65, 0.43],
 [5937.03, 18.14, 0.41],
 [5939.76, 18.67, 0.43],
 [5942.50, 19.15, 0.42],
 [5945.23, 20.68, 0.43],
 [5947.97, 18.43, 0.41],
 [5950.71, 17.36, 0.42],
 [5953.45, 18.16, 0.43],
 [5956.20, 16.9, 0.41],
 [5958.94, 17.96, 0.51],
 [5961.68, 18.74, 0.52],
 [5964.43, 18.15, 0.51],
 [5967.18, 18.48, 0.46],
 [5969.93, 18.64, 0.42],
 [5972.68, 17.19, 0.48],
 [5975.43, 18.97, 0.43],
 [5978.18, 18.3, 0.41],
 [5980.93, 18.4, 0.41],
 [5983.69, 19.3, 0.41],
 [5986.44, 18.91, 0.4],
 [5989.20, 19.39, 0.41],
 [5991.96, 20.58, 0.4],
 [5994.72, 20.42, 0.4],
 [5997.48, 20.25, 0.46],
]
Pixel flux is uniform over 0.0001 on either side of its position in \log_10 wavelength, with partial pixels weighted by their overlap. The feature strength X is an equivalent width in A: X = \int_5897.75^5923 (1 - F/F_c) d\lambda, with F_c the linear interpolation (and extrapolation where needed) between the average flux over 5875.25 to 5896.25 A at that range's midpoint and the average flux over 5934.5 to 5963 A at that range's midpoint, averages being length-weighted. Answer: -2.5 A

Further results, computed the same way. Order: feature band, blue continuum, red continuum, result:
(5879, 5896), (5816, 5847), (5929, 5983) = 8.8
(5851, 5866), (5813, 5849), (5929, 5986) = 1.5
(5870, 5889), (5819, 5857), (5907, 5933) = 4.6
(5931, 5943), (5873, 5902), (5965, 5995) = -2.4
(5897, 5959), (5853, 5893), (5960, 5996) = 1.3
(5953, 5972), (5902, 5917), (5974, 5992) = -0.1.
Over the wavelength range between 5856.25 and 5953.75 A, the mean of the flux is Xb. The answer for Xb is 15.4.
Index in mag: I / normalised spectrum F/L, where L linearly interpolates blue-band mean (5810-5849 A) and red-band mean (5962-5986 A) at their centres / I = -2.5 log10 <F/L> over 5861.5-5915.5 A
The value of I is 0.43 mag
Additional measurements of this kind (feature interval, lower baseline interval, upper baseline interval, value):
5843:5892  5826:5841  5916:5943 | 0.23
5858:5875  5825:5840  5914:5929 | 0.11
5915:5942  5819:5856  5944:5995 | 0.11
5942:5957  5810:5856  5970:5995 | 0.05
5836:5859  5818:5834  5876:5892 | -0.17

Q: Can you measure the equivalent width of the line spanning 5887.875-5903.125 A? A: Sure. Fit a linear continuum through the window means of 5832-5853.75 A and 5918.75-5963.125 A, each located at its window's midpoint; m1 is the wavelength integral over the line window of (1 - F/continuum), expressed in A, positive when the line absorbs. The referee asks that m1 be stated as 8.8 A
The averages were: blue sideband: 20.7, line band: 8.1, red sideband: 17.9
